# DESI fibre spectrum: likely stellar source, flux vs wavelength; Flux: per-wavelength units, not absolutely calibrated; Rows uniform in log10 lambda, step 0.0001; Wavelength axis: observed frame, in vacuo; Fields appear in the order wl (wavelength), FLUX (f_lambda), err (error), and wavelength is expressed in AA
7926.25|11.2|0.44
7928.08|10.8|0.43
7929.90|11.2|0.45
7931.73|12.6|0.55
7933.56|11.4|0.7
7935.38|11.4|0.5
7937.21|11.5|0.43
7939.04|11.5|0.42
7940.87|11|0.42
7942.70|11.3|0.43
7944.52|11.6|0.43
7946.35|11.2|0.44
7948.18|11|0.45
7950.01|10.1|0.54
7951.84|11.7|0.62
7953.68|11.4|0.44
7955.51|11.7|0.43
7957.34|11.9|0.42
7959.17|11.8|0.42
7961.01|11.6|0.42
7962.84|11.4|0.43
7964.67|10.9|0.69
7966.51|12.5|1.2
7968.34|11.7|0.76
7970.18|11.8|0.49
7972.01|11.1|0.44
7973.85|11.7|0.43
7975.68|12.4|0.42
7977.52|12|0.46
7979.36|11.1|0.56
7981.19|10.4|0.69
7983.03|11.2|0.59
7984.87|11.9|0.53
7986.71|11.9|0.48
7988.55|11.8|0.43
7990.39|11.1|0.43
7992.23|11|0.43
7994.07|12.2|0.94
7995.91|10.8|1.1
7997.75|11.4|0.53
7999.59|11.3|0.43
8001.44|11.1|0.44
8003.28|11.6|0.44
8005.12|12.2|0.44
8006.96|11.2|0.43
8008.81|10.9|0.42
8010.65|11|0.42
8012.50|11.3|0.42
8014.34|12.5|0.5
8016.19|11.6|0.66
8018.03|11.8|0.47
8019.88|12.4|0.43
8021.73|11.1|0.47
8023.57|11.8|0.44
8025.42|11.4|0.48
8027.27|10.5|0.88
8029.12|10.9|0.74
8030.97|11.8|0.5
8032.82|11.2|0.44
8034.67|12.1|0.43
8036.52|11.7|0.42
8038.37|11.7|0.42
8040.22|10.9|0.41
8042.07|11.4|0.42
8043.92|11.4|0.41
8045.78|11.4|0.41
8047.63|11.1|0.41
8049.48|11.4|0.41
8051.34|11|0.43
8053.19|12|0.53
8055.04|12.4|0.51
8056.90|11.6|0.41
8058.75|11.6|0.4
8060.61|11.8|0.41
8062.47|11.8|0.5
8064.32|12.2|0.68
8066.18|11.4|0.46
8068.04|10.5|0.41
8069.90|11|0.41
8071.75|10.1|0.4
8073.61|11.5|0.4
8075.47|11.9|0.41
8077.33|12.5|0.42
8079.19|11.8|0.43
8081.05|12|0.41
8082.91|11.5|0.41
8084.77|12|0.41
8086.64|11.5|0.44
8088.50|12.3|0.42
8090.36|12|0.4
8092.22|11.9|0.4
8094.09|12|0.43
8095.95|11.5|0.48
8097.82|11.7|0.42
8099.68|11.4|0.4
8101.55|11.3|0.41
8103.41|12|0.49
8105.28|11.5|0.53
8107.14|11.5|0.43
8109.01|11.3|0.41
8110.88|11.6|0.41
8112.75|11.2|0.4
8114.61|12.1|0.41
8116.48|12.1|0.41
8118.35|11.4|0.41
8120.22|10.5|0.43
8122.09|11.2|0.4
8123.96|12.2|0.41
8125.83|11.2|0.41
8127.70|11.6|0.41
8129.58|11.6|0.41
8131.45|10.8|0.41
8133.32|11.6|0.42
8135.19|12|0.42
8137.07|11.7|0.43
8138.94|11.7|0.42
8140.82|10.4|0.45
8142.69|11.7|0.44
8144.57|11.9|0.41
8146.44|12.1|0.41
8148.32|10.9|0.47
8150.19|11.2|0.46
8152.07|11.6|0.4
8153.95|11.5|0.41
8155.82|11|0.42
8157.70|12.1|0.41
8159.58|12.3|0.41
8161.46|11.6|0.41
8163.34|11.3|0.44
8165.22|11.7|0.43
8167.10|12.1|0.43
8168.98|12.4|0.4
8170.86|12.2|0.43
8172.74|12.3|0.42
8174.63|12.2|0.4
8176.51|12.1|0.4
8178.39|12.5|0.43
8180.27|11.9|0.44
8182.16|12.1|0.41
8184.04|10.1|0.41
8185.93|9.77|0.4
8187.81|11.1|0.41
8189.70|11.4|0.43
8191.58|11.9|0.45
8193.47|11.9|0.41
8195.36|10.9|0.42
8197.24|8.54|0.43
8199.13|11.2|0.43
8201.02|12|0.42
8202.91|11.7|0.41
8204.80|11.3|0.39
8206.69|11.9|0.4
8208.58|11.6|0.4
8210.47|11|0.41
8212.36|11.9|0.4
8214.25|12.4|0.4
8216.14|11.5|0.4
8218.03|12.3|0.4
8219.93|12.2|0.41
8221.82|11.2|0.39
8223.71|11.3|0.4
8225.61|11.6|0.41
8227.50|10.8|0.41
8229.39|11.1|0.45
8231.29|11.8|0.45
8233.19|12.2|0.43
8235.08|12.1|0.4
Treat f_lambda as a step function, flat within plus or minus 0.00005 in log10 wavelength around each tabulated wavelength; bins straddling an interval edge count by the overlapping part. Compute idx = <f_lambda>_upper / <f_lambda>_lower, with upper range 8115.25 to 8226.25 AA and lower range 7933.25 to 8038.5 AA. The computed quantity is 1.0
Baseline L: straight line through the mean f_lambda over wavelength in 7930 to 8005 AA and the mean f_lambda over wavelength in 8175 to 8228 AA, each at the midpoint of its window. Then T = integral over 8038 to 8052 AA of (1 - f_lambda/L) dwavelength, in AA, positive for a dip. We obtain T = 0.2 AA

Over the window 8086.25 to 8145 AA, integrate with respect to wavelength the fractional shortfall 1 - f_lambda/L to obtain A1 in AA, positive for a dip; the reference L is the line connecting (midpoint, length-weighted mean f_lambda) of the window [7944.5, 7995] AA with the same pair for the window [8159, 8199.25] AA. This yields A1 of -0.3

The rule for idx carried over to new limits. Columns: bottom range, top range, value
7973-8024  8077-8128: 1.01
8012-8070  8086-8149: 1.00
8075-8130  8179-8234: 0.98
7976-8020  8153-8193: 1.02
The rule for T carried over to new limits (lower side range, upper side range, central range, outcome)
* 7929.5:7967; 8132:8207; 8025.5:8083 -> 0.0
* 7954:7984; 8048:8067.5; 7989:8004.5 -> 0.3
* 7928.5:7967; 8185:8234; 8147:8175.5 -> -0.9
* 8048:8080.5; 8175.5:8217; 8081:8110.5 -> -0.5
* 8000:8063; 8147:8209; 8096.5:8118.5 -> -0.1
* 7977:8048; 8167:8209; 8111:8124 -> 0.0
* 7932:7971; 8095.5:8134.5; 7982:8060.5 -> -0.1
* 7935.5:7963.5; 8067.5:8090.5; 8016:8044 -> 0.1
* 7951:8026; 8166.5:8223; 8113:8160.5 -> 0.2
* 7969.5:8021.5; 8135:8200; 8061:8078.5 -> 0.1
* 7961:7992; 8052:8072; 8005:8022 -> -0.1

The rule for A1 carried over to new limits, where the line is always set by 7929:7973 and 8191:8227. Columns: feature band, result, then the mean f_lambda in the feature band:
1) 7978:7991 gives 0.1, 11.4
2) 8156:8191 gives -0.7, 11.7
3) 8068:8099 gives -0.5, 11.7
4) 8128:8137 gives 0.0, 11.5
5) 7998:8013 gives 0.2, 11.3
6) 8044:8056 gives -0.1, 11.5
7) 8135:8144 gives 0.0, 11.5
